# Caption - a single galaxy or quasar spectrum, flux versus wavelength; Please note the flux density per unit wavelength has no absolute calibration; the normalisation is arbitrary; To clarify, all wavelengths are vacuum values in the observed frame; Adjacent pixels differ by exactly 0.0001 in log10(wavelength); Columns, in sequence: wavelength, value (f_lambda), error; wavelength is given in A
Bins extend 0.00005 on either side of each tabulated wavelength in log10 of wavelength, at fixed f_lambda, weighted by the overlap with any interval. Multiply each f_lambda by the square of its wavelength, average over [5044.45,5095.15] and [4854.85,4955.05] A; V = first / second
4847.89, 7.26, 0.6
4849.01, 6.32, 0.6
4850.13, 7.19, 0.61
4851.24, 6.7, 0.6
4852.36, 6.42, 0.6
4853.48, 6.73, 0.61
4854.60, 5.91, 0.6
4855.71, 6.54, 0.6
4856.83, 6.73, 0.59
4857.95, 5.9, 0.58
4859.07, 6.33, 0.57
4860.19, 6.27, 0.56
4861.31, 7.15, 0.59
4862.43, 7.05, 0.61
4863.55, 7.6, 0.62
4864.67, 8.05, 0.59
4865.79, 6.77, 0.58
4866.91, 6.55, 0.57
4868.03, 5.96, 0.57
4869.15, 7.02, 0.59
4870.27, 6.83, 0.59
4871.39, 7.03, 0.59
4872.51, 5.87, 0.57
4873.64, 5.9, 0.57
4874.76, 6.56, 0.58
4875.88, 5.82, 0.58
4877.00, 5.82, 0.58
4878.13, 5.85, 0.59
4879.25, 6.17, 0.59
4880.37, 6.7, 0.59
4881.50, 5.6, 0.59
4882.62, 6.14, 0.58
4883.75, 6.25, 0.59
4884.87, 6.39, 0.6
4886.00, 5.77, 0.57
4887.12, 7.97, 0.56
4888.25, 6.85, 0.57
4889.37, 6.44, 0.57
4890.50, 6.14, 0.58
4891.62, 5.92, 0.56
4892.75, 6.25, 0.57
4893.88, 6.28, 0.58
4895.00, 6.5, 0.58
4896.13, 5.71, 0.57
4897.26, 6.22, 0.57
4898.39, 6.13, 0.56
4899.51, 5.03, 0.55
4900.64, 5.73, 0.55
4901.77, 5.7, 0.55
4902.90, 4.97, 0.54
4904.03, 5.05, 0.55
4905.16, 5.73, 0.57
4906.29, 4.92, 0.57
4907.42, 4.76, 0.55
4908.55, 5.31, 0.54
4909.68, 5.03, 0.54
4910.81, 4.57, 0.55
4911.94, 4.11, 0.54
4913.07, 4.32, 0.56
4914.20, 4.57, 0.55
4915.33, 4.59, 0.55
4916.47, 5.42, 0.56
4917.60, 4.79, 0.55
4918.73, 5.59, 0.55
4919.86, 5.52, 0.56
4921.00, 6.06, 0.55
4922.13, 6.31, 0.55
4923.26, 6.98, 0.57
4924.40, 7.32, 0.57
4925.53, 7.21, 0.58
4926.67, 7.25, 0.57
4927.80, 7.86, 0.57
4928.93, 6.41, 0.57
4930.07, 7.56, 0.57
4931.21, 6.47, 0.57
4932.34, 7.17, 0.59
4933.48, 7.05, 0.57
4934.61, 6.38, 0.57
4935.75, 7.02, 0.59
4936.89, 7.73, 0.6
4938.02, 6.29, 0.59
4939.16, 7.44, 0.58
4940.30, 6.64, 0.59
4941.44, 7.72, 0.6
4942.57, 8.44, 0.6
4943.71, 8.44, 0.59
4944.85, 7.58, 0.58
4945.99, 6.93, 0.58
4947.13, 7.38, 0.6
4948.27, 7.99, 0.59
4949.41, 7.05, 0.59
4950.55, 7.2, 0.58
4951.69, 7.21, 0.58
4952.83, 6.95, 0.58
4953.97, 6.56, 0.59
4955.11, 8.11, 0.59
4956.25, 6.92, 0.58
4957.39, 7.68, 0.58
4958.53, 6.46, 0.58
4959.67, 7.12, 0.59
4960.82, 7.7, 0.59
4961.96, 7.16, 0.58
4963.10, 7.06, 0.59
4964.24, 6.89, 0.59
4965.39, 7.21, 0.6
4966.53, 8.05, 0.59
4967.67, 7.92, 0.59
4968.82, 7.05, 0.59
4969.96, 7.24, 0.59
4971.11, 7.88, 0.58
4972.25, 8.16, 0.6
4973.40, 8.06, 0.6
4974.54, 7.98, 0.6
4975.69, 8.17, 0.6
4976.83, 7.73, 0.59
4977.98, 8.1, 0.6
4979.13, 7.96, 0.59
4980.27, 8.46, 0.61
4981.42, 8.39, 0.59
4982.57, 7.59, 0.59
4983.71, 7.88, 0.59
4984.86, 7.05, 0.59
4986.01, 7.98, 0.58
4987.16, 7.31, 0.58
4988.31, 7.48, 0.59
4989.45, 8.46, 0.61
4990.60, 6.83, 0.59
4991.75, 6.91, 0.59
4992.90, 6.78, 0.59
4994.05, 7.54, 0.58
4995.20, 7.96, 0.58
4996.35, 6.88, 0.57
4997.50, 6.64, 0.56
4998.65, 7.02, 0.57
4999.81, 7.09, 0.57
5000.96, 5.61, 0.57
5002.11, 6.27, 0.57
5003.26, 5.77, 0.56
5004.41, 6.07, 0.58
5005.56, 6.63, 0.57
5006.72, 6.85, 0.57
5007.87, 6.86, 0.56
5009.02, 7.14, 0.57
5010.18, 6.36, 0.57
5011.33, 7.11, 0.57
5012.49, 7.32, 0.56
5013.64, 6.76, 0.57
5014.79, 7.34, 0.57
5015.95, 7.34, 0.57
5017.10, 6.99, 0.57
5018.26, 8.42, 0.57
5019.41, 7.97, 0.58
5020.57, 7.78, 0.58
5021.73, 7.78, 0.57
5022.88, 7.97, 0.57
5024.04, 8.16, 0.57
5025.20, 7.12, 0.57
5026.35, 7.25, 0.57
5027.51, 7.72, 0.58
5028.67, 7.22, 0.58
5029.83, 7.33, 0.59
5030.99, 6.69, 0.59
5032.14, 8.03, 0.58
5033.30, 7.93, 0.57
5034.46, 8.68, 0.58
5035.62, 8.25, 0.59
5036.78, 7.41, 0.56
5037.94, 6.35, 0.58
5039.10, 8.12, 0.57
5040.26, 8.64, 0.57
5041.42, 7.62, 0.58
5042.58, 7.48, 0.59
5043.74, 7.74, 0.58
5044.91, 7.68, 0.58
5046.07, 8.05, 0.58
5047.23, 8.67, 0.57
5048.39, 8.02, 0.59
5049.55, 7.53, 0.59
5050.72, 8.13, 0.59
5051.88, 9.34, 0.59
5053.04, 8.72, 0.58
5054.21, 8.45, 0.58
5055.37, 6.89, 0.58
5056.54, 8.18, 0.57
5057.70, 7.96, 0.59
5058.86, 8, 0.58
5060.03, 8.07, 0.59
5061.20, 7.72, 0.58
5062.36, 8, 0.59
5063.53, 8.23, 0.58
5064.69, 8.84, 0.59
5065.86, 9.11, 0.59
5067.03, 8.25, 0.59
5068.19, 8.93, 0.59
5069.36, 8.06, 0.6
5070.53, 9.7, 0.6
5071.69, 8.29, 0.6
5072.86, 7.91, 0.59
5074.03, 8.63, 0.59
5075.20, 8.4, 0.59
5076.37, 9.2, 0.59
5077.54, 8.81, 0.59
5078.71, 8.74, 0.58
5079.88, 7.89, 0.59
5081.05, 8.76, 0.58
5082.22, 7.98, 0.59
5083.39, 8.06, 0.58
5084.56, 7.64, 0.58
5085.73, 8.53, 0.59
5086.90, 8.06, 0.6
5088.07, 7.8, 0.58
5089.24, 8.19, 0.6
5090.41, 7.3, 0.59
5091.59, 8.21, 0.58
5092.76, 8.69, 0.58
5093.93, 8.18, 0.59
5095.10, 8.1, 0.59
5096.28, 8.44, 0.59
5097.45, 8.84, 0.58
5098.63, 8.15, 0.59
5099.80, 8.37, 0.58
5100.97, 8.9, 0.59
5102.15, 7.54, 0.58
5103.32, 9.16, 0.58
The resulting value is 1.4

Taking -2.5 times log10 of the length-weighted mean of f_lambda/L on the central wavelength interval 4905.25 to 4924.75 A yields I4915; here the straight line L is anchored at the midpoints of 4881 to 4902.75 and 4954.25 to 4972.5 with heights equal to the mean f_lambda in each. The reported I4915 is 0.23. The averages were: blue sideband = 6.14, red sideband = 7.39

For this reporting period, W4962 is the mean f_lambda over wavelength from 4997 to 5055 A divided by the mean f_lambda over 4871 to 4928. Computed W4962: 1.27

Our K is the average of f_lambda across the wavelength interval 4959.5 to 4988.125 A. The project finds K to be 7.69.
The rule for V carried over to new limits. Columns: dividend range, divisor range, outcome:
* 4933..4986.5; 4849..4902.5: 1.21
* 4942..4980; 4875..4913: 1.34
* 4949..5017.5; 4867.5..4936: 1.24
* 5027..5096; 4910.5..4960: 1.27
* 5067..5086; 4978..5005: 1.21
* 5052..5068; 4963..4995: 1.11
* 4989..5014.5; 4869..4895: 1.14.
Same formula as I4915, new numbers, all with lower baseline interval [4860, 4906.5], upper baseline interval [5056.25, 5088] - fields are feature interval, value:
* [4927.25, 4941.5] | -0.031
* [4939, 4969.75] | -0.047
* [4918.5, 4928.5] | 0.000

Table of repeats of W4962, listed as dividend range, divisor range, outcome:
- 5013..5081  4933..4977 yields 1.08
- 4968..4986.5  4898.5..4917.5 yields 1.57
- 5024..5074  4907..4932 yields 1.37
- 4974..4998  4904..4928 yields 1.37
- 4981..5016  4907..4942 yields 1.14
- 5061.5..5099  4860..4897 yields 1.30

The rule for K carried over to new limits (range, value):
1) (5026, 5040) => 7.61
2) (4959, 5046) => 7.43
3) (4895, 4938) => 5.92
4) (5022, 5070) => 7.97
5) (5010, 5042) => 7.58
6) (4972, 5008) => 7.32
